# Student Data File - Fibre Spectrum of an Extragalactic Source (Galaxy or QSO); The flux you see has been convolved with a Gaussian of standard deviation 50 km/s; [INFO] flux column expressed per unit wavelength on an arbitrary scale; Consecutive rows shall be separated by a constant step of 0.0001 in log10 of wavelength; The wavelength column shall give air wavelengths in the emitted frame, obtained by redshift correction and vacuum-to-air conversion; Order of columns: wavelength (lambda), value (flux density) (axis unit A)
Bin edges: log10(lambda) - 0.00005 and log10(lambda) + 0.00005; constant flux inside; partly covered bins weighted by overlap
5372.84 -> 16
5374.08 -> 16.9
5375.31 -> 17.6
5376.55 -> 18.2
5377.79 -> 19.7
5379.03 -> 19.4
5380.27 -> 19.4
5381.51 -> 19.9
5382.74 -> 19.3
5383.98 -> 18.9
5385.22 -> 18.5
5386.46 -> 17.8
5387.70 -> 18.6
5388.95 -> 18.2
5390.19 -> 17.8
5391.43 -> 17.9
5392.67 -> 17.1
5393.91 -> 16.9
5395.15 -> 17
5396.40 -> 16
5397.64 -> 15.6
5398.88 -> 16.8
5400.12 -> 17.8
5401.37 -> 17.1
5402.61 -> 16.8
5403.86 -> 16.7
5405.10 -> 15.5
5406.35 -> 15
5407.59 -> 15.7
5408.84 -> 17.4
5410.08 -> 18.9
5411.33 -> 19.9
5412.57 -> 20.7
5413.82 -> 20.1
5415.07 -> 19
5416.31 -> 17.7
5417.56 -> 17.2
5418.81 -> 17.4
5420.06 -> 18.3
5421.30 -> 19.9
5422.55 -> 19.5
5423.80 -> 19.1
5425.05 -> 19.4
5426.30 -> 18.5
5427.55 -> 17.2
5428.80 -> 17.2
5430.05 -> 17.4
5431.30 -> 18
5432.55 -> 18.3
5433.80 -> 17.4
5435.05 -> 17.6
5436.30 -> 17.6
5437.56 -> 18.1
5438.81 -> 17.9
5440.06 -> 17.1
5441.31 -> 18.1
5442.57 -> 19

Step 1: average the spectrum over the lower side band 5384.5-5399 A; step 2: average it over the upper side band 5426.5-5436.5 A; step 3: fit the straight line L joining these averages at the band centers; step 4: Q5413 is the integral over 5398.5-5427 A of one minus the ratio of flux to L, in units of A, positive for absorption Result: -0.8 A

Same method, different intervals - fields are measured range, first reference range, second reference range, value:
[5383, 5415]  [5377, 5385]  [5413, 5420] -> 2.11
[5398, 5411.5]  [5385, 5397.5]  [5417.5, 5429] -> 0.72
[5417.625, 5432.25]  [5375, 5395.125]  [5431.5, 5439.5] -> -0.29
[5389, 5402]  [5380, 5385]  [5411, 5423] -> 1.45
